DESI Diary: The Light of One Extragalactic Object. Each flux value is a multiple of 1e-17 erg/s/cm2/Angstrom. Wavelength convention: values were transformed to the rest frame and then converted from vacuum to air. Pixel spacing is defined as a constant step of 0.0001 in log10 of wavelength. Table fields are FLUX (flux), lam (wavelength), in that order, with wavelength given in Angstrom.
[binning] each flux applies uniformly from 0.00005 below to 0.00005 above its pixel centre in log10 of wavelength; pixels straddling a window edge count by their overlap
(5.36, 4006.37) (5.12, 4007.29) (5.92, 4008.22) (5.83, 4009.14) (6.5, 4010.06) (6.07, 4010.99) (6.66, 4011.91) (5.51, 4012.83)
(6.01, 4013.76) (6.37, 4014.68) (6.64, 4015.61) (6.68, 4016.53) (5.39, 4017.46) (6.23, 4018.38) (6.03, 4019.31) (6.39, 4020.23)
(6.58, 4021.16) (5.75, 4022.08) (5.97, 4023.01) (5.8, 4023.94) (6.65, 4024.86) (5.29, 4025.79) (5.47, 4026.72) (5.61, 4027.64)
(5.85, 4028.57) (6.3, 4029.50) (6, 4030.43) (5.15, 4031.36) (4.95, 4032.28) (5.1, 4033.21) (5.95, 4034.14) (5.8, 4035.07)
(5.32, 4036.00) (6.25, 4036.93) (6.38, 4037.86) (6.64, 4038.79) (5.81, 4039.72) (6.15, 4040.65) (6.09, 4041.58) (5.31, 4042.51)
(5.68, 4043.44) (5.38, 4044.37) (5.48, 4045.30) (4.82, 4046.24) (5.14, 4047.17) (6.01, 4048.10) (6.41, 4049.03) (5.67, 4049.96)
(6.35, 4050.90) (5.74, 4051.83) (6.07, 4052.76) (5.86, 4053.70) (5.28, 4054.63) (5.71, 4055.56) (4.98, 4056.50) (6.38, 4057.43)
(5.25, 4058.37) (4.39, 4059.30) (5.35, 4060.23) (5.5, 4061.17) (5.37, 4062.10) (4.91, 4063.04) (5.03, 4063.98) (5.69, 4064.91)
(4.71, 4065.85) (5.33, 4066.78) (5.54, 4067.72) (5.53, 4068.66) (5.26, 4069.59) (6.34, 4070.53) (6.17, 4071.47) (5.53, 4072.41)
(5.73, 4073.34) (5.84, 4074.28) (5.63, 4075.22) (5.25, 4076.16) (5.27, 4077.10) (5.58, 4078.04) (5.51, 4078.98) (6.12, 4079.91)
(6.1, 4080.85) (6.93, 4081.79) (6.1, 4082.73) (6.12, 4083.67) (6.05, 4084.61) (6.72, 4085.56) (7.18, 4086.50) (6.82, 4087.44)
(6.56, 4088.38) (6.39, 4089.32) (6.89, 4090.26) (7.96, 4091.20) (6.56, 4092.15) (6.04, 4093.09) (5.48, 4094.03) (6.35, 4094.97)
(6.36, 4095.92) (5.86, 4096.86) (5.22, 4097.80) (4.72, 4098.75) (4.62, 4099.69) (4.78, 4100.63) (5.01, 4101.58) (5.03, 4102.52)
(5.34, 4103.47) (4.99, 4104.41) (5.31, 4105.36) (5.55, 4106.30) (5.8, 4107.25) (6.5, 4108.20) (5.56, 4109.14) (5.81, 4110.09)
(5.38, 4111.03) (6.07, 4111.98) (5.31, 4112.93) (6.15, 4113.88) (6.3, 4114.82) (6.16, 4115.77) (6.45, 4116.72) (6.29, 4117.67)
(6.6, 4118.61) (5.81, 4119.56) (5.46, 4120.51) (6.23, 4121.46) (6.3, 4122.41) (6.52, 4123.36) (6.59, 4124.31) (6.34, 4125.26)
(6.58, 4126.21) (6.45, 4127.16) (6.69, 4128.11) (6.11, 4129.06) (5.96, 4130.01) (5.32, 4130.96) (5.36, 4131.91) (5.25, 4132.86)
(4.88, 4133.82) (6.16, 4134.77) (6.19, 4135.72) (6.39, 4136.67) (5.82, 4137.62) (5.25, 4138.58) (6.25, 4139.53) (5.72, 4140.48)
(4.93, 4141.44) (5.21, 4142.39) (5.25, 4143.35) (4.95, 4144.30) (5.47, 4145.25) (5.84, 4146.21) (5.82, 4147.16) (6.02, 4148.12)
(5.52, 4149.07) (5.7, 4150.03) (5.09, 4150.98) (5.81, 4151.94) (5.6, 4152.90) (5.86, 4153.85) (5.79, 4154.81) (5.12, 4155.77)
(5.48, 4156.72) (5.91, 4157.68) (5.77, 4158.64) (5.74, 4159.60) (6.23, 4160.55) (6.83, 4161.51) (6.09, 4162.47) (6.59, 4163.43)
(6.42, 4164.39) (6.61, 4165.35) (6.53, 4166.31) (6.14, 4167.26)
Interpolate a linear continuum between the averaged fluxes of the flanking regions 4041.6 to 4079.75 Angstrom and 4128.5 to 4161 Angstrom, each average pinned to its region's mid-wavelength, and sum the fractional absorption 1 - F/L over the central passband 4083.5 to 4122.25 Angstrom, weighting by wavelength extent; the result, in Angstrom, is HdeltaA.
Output -2.48 Angstrom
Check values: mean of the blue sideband 5.54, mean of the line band 5.95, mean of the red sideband 5.64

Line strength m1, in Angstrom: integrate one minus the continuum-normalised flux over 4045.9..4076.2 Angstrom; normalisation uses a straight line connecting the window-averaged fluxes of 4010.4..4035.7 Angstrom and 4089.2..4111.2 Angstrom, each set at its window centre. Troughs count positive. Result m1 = 1.5 Angstrom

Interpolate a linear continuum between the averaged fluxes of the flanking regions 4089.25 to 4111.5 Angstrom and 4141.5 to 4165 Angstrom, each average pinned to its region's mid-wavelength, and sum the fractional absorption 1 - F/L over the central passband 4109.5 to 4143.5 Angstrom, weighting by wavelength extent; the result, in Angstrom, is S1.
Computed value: -1.22 Angstrom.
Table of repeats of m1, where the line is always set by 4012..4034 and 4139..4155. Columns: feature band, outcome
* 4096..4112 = 0.85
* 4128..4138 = -0.33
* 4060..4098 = -1.16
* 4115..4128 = -1.52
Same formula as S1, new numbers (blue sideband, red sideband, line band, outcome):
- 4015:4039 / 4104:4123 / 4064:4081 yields 0.9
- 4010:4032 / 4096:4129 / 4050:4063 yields 0.9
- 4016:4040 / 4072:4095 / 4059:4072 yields 1.5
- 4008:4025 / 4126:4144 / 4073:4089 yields -0.4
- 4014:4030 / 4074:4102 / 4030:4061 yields 1.9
